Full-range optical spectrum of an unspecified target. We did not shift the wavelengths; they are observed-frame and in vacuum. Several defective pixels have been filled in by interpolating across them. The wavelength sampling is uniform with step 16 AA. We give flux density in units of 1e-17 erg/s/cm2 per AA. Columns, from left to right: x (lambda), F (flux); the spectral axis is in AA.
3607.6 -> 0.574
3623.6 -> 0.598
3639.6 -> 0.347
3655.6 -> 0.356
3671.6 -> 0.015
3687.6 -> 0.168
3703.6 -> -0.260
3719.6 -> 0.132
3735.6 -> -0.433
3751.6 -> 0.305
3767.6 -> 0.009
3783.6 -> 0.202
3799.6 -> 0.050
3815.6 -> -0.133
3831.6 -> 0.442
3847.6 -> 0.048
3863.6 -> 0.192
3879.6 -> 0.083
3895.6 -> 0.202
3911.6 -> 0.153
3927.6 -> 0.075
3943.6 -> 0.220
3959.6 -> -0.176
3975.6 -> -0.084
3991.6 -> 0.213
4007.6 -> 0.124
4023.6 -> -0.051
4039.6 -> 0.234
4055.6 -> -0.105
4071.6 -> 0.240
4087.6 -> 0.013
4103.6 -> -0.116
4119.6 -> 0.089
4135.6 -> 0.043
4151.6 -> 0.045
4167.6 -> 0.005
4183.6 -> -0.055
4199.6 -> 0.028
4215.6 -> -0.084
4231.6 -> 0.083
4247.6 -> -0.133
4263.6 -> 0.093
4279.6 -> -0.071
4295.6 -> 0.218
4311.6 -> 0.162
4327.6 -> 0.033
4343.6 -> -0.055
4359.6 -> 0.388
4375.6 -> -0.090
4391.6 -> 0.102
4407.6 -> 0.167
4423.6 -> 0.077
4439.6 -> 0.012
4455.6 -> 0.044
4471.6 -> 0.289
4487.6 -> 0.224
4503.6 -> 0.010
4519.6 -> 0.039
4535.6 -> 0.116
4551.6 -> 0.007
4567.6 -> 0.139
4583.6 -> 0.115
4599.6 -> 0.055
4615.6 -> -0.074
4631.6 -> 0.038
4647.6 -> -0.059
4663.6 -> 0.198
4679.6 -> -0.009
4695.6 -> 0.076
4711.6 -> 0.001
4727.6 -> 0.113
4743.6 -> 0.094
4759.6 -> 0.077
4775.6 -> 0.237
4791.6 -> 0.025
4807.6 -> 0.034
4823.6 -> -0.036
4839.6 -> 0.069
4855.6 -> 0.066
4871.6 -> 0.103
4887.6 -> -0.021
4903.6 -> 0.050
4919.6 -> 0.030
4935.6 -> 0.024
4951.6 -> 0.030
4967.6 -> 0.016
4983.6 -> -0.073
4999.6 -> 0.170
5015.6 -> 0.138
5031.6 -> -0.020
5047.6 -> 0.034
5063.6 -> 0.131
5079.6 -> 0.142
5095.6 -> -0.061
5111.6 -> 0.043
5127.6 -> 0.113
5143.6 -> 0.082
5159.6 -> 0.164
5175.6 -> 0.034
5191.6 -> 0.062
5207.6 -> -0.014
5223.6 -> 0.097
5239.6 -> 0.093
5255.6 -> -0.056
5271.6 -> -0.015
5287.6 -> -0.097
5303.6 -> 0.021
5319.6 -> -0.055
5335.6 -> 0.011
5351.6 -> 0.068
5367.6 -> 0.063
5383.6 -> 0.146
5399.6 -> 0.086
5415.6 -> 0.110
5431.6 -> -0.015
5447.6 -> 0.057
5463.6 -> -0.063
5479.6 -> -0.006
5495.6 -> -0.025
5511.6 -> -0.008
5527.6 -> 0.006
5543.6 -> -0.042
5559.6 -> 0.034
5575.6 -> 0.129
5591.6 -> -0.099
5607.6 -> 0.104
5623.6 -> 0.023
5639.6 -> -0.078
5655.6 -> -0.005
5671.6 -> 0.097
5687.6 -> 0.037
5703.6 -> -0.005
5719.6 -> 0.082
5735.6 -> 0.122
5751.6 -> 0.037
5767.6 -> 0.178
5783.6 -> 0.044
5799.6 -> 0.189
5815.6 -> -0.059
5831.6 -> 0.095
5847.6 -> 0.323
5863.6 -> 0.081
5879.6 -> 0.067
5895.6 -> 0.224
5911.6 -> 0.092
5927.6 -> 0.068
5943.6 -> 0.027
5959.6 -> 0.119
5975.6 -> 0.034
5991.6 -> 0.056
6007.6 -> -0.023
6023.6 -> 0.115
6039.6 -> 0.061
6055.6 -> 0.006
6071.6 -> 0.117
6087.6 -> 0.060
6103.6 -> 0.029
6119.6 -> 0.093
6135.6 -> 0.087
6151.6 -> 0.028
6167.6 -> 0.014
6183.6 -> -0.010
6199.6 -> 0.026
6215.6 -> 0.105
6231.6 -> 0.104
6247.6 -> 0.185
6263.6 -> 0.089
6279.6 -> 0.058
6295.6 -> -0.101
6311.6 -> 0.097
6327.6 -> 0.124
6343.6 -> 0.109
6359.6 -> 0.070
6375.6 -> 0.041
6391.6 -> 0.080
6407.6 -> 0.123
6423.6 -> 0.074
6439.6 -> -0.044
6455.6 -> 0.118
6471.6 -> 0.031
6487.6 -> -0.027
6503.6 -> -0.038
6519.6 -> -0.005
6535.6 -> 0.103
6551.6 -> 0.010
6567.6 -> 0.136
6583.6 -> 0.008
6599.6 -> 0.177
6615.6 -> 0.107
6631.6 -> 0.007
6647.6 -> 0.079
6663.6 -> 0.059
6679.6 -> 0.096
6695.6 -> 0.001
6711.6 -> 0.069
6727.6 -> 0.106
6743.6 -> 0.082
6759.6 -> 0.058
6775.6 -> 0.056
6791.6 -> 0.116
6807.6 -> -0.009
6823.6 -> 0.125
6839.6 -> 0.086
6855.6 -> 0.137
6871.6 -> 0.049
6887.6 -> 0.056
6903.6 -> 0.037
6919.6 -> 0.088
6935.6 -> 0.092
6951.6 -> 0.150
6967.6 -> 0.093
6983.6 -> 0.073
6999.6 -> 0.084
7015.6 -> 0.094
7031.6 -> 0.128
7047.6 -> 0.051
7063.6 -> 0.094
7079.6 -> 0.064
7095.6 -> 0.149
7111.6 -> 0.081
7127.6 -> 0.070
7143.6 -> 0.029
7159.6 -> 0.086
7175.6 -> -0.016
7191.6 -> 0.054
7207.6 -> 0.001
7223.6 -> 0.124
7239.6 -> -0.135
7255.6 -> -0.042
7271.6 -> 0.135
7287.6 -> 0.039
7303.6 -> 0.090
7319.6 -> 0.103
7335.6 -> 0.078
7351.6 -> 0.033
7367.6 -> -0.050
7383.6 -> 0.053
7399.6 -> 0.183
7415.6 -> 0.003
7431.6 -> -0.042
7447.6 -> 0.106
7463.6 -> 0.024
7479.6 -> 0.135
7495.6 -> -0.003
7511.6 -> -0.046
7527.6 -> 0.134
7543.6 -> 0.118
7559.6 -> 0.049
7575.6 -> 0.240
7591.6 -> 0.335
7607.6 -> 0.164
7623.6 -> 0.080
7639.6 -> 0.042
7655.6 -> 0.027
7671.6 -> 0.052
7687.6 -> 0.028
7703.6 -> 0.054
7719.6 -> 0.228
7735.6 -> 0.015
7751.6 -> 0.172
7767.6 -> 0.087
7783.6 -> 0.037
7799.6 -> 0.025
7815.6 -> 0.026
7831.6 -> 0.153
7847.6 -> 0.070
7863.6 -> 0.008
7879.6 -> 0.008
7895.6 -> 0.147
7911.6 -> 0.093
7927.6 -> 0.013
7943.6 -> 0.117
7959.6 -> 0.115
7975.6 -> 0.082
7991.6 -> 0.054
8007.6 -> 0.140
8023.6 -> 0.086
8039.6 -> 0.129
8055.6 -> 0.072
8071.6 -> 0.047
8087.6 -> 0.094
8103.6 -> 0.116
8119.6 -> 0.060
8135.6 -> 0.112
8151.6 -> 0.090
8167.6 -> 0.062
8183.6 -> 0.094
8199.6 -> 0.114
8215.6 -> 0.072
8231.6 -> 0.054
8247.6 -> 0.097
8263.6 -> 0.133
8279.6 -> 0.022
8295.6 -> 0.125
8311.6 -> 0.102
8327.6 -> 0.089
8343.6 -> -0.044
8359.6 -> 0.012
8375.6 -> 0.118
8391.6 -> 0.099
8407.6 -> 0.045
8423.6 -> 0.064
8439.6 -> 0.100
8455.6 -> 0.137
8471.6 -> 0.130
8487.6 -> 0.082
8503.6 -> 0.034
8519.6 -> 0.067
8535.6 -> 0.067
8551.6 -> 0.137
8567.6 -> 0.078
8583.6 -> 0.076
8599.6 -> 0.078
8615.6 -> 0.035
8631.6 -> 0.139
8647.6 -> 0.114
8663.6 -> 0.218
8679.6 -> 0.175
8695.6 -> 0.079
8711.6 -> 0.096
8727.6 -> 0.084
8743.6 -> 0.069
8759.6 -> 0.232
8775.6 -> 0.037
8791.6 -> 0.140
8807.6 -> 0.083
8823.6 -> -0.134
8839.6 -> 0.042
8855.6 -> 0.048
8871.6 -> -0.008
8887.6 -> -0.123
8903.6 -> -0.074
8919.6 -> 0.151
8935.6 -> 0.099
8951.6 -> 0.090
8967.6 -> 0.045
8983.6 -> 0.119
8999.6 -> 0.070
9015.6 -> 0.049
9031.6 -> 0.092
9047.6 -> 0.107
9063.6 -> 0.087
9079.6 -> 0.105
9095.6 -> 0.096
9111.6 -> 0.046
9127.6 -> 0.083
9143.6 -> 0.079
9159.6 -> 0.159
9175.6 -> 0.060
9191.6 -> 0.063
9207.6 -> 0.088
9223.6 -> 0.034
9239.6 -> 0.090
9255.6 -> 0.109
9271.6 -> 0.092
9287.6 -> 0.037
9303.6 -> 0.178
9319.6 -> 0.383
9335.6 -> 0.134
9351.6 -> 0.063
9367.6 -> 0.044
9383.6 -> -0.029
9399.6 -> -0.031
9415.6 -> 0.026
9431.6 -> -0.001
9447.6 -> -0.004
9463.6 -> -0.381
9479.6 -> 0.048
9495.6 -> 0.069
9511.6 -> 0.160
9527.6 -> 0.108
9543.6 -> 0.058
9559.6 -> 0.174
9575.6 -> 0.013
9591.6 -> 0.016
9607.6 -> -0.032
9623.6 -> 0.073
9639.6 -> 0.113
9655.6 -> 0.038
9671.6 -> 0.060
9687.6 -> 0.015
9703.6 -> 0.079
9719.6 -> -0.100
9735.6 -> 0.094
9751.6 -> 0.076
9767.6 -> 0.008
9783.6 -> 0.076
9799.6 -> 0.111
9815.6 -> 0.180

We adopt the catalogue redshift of 1.03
